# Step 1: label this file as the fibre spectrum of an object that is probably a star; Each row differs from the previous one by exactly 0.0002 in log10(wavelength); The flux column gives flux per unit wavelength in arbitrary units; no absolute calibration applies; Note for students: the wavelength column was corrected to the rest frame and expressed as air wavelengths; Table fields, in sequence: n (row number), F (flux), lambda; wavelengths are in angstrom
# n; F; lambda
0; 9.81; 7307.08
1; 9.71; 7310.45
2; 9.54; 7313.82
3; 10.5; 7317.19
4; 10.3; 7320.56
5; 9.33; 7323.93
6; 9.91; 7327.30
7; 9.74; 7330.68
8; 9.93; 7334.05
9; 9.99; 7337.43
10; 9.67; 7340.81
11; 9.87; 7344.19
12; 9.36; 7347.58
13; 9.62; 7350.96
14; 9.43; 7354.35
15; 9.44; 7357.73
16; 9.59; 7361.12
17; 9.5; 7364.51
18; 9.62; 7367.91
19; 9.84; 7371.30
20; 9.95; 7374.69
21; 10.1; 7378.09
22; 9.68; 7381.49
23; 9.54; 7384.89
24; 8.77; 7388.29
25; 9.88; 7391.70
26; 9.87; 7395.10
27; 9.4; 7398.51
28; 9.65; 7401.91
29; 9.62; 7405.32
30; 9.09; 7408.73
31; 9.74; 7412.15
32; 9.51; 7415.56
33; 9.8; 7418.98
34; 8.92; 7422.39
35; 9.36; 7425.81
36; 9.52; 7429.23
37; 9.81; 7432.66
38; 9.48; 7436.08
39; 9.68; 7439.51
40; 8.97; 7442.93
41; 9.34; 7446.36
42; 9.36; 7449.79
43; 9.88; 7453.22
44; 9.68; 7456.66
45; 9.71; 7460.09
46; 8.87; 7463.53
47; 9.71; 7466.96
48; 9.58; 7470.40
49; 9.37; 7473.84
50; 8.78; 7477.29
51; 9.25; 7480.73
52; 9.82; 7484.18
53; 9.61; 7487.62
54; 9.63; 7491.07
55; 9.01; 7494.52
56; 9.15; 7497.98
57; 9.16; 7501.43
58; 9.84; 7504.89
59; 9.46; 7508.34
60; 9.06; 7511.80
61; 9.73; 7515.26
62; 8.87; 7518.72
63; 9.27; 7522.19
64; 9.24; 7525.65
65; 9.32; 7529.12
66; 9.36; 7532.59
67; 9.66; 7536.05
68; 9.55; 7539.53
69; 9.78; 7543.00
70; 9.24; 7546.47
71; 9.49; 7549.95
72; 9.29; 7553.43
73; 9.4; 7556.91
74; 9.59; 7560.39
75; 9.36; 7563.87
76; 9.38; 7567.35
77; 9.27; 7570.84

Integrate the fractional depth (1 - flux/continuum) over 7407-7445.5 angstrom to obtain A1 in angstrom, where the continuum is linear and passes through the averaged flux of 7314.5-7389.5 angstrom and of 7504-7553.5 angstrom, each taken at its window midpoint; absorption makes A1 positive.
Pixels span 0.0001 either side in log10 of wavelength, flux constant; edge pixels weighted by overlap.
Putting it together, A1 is 0.6 angstrom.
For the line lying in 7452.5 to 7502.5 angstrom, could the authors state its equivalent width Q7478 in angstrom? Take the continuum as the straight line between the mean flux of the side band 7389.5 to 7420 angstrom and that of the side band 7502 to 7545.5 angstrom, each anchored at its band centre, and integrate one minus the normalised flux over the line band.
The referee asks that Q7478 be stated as 0.4 angstrom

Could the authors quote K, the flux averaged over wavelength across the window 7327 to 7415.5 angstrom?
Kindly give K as 9.64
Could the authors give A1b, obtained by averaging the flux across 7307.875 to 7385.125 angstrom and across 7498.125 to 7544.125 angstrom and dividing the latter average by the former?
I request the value 1.0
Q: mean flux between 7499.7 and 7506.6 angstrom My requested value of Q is 9.5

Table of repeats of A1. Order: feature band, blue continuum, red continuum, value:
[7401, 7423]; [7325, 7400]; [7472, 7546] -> 0.2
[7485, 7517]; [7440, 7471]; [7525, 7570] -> 0.1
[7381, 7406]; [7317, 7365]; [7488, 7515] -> 0.2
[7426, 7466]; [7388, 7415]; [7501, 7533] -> -0.1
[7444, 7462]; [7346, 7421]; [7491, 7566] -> -0.1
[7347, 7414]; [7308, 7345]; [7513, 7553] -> 1.1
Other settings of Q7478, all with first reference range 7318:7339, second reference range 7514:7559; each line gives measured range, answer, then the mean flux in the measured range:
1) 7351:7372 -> 0.5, 9.56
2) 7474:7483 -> 0.4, 9.12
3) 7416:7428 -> 0.4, 9.38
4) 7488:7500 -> 0.3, 9.3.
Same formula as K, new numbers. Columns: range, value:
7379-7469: 9.5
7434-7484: 9.42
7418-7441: 9.5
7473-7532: 9.33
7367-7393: 9.67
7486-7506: 9.38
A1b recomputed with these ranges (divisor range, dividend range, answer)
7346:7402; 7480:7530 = 0.98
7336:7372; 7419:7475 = 0.98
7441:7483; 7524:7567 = 1.01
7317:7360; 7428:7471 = 0.97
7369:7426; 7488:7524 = 0.97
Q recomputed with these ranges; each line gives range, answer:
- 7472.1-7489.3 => 9.37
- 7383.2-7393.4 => 9.39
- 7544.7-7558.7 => 9.36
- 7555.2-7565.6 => 9.45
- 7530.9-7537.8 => 9.51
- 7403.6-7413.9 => 9.48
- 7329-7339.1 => 9.89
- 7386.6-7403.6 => 9.52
